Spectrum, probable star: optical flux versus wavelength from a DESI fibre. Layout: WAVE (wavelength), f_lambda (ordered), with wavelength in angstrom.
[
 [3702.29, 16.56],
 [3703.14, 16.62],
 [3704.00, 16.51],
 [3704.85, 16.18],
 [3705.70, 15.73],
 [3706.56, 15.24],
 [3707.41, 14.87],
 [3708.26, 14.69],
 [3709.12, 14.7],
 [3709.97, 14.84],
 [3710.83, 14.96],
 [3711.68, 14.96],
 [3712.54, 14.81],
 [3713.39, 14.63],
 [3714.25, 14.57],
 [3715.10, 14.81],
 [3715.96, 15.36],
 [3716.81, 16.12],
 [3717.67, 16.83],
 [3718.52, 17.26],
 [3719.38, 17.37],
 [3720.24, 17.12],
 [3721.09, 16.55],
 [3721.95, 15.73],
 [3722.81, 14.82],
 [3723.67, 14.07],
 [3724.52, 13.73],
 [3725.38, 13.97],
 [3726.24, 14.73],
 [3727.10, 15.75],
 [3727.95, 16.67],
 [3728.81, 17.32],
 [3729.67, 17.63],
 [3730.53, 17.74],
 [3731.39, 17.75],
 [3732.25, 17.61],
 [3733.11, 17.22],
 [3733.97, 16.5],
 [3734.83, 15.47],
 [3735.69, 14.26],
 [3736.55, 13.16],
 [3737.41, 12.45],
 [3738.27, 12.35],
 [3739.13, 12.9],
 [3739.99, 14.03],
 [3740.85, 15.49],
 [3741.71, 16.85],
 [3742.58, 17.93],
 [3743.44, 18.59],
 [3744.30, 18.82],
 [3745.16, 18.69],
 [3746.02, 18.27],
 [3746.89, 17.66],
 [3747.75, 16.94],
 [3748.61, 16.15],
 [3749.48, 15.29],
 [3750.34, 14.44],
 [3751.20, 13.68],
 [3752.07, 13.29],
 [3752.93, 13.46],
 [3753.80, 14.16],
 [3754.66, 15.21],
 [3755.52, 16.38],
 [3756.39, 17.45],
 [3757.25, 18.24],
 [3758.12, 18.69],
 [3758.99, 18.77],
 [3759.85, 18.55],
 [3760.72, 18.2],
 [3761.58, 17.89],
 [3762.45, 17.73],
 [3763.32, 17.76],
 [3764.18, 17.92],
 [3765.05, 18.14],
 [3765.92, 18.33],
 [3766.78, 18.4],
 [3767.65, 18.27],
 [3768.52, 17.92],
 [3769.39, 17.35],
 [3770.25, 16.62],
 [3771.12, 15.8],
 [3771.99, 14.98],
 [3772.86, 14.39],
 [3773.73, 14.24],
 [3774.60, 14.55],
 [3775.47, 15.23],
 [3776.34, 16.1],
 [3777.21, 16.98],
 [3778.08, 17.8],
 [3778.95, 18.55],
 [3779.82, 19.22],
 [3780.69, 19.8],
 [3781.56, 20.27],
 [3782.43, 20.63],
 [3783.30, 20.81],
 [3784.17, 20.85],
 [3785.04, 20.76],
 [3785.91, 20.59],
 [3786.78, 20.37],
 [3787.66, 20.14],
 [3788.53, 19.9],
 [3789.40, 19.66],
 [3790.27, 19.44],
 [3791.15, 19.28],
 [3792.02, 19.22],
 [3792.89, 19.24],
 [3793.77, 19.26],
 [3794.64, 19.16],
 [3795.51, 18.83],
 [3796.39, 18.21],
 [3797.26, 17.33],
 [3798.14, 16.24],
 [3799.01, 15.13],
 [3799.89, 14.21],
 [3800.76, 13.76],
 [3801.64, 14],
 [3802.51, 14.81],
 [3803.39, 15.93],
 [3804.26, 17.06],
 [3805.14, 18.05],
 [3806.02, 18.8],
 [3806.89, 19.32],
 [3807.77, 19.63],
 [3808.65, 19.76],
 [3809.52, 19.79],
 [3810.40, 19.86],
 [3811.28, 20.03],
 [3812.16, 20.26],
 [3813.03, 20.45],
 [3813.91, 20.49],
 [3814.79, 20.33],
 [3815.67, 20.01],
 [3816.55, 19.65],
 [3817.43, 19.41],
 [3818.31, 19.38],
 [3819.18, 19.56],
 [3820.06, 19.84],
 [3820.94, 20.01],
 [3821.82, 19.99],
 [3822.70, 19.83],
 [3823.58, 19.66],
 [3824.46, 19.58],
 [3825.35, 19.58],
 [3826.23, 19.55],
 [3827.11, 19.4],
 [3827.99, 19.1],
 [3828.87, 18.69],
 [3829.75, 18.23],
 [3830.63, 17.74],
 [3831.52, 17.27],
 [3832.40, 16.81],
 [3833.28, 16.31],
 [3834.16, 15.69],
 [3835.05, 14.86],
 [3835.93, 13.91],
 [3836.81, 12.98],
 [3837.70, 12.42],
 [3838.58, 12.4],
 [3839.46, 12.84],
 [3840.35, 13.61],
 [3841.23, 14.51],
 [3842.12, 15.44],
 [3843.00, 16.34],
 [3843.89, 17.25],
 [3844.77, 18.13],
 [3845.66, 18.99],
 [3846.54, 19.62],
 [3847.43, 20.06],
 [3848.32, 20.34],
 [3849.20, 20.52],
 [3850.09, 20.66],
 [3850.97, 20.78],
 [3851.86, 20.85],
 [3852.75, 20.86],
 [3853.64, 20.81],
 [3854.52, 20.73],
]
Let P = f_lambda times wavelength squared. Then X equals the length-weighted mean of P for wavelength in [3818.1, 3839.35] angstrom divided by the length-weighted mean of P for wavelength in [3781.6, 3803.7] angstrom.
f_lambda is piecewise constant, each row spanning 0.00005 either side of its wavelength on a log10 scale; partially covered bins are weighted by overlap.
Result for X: 0.97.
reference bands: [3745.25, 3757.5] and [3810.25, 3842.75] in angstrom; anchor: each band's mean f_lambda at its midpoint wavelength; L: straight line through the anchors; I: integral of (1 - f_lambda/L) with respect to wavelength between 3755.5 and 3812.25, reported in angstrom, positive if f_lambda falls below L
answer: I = -4.7 angstrom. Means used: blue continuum 15.8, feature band 18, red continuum 17.8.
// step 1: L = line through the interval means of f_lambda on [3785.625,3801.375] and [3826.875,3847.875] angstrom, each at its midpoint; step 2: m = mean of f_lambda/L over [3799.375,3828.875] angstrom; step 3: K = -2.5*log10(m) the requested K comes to -0.090 mag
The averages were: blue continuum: 18.3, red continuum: 16.3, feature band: 18.8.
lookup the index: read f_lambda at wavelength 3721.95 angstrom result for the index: 15.73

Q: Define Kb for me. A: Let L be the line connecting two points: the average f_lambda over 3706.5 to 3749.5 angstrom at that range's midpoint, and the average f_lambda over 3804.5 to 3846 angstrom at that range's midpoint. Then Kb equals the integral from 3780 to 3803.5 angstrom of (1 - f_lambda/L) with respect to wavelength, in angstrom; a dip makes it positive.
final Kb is -1.72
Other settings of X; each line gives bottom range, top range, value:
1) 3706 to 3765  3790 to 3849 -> 1.17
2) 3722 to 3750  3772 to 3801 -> 1.17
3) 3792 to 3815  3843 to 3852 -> 1.10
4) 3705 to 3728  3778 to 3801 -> 1.28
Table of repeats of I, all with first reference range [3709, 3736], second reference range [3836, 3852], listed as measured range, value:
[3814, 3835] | -2.65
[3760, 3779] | -0.80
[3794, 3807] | -0.11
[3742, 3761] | -0.78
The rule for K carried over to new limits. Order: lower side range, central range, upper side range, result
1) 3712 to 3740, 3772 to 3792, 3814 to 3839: -0.10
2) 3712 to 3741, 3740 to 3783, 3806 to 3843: -0.04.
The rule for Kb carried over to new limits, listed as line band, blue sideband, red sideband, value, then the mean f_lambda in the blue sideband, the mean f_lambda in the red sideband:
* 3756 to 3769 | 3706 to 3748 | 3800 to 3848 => -1.3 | 15.8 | 17.8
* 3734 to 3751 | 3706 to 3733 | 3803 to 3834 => 0.8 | 15.7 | 19.1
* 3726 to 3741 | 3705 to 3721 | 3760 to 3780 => 0.5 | 15.5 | 17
